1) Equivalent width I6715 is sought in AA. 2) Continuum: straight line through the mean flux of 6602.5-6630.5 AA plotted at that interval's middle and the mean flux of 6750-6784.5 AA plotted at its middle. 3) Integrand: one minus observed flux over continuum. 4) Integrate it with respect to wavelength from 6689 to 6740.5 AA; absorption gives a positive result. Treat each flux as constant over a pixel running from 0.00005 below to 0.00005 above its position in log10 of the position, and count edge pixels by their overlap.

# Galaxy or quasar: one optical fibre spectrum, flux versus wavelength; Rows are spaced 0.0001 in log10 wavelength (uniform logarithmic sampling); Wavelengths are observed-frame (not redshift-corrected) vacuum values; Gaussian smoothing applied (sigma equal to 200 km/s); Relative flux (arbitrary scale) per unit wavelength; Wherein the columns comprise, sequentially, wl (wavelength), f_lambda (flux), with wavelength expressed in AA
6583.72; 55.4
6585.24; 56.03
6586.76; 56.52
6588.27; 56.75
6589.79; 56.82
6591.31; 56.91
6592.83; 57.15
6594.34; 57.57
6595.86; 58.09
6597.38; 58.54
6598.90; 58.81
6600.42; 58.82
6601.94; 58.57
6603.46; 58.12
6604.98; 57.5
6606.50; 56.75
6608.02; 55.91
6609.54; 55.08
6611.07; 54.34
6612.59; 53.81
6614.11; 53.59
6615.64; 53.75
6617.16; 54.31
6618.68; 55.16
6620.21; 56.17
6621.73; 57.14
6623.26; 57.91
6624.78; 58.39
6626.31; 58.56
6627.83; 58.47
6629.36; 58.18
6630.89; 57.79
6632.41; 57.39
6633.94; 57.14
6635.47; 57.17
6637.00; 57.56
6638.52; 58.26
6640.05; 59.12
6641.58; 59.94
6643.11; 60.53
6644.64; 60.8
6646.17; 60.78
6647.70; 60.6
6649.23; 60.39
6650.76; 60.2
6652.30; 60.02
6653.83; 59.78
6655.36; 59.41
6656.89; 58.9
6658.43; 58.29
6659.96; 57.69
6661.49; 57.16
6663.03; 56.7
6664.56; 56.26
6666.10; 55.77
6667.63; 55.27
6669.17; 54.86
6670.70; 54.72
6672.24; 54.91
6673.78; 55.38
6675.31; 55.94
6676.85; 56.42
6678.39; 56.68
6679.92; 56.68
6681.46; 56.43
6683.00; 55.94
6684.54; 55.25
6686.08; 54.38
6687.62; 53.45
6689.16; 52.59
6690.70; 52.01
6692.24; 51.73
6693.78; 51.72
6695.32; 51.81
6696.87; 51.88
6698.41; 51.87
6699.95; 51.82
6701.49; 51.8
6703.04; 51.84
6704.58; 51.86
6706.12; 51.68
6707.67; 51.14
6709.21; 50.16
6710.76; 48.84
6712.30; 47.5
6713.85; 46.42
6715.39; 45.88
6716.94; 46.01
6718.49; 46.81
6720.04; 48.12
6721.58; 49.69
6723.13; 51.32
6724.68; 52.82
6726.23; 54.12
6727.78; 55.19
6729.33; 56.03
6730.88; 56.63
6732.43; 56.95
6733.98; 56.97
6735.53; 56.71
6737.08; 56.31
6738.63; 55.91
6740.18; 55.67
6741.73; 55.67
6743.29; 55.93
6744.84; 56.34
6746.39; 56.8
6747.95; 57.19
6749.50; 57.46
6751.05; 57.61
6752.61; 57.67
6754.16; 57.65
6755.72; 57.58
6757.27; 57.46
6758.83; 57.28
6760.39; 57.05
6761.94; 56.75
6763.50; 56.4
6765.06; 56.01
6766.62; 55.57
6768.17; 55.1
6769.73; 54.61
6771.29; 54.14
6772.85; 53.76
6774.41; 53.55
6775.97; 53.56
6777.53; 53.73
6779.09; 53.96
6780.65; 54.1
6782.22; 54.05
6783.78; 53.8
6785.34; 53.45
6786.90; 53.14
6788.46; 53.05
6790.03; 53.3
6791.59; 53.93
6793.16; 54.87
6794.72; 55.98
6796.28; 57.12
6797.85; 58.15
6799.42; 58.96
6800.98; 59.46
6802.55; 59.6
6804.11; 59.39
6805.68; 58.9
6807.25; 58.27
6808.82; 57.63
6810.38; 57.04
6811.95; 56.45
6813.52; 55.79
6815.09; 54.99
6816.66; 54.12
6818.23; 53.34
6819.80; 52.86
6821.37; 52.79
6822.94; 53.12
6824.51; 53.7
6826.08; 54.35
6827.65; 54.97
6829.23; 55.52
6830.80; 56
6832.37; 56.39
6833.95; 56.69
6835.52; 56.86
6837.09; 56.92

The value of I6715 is 3.55 AA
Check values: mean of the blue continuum 56.3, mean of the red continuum 55.5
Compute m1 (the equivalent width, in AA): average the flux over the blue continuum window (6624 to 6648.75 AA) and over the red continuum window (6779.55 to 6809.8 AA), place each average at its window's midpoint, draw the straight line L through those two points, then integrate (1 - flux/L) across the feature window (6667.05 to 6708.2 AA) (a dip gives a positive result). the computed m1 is 3.02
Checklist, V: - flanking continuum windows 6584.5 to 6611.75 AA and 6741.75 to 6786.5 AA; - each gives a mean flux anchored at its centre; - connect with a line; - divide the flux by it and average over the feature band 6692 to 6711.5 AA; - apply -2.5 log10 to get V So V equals 0.10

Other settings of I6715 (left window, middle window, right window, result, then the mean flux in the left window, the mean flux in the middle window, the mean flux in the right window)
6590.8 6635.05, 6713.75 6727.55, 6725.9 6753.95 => 1.74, 56.9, 49.4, 56.5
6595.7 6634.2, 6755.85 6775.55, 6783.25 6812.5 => 0.31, 56.8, 55.7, 56.5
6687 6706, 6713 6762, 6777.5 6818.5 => -0.85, 52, 54.5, 55.9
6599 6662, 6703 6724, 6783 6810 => 2.98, 57.8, 49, 56.4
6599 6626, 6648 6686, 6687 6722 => -3.09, 56.3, 57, 50.3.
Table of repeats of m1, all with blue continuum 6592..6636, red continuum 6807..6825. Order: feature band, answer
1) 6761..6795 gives 0.6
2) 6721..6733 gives 0.4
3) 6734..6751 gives -0.3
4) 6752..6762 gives -0.3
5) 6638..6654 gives -1.0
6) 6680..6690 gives 0.3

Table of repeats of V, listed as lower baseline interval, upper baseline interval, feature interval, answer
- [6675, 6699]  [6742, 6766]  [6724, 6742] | 0.01 mag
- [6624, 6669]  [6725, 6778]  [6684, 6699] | 0.09 mag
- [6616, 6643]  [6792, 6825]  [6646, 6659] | -0.04 mag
